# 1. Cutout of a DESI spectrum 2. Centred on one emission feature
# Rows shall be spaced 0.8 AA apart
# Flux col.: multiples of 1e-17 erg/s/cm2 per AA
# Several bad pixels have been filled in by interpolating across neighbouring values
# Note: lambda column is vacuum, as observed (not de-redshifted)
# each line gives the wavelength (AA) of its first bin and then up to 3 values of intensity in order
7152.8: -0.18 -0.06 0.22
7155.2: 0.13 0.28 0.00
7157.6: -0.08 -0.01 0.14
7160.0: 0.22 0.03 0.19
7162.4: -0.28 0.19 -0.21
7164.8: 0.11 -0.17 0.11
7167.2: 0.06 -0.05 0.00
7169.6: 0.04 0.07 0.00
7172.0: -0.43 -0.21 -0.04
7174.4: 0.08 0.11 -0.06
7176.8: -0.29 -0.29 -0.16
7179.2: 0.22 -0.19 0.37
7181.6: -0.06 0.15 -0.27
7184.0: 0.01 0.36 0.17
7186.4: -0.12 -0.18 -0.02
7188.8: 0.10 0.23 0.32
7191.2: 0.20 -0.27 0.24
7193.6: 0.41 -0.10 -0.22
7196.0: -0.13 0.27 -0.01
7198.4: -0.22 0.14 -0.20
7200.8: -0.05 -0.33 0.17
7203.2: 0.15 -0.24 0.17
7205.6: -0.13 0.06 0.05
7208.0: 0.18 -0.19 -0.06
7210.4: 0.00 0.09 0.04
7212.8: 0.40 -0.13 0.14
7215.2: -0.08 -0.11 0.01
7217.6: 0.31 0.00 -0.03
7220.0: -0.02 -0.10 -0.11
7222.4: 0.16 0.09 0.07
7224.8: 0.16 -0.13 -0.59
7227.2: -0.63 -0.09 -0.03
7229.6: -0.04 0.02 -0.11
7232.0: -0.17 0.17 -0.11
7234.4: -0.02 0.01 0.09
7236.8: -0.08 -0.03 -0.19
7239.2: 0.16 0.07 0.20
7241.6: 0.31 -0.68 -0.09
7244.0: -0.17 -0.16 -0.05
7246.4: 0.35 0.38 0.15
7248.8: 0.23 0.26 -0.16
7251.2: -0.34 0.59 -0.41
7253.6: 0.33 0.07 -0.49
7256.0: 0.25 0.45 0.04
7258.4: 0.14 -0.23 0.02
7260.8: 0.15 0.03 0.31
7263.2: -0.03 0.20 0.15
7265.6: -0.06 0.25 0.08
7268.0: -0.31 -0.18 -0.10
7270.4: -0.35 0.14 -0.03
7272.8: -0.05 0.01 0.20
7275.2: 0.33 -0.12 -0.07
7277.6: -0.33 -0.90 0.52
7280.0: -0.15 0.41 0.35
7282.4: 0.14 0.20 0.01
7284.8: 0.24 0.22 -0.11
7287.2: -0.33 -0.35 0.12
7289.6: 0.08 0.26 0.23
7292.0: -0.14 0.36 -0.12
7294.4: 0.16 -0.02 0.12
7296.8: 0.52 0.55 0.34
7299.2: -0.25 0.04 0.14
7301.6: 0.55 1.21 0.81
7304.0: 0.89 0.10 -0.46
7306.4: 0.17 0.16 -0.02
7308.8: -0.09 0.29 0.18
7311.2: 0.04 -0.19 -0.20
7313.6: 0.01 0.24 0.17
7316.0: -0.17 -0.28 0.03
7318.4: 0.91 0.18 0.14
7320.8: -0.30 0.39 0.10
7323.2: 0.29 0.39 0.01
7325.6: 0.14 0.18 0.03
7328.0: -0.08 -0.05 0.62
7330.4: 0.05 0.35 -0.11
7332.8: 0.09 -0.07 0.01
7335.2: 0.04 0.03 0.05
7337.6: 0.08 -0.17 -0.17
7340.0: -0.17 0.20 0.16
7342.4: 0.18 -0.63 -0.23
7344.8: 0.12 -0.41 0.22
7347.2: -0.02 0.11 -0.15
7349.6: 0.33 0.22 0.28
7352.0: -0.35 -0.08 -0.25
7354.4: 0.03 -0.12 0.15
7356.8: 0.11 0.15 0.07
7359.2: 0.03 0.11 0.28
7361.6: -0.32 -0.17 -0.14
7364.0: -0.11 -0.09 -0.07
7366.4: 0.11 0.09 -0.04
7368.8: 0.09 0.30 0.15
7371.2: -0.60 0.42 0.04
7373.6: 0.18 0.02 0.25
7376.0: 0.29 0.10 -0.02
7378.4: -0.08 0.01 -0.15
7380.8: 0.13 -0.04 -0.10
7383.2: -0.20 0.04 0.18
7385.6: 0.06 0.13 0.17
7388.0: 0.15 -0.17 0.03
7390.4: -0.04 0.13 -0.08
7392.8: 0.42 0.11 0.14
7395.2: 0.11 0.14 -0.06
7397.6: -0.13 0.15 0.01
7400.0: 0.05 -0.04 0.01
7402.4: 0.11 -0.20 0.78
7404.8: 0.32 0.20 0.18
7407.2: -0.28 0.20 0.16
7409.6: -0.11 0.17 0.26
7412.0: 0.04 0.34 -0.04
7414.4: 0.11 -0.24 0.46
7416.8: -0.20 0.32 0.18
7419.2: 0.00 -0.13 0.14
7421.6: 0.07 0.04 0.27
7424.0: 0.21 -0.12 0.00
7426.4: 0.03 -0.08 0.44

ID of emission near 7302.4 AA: [O II] 3727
